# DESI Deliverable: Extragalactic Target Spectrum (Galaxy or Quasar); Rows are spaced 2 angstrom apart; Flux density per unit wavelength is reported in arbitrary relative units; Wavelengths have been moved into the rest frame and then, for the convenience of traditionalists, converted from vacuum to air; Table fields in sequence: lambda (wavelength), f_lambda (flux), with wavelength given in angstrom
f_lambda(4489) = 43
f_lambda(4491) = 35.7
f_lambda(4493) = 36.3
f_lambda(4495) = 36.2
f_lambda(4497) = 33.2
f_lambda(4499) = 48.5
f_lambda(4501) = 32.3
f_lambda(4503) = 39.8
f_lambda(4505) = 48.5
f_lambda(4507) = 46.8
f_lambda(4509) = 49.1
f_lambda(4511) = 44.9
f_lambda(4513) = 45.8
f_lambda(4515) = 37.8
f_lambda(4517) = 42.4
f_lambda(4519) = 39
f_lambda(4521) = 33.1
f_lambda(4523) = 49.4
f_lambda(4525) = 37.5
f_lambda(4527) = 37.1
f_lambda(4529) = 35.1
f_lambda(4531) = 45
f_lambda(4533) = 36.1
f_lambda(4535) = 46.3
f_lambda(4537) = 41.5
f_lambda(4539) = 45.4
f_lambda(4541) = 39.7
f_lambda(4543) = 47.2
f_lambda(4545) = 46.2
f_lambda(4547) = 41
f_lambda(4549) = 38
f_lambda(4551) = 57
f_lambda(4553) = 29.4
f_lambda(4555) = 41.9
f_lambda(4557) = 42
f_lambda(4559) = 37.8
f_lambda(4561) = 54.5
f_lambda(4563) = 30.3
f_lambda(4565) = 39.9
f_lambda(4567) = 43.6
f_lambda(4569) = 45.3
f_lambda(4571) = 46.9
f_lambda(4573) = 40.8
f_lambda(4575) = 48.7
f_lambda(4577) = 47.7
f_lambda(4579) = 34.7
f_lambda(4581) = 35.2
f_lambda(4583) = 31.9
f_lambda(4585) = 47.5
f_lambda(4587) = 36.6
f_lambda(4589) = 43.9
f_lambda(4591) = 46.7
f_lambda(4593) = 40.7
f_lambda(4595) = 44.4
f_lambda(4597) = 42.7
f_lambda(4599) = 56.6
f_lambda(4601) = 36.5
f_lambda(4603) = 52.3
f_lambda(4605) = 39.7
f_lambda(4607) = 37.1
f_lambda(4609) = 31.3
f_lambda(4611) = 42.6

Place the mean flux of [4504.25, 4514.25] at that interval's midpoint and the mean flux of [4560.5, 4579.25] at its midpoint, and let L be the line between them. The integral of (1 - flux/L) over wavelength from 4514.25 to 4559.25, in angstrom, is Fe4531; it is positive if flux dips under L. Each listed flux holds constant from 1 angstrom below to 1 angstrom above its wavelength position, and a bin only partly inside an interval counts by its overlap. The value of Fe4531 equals 3.94 angstrom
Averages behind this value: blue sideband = 46.8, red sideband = 43.3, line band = 41.2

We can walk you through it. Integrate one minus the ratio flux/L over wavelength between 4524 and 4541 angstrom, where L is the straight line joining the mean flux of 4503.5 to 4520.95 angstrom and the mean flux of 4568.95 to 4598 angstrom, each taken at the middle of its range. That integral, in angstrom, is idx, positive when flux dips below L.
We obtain 1.1 angstrom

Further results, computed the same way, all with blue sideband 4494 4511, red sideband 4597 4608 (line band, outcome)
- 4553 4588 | 1.9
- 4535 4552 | -0.7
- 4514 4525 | 0.6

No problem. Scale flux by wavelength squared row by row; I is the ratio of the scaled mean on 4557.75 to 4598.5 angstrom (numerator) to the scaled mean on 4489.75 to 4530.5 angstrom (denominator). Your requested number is 1.1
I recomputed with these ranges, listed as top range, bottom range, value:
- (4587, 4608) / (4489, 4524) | 1.10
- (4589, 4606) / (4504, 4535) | 1.11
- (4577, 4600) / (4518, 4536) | 1.09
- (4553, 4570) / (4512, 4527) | 1.04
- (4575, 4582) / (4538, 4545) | 0.93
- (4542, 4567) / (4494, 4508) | 1.06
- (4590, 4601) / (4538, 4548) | 1.06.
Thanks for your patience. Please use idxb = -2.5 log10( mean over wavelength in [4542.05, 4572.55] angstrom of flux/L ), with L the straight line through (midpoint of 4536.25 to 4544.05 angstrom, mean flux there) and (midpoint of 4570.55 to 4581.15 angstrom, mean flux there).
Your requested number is 0.011 mag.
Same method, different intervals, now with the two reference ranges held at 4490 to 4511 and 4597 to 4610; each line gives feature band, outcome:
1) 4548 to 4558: -0.002 mag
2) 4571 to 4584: 0.041 mag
